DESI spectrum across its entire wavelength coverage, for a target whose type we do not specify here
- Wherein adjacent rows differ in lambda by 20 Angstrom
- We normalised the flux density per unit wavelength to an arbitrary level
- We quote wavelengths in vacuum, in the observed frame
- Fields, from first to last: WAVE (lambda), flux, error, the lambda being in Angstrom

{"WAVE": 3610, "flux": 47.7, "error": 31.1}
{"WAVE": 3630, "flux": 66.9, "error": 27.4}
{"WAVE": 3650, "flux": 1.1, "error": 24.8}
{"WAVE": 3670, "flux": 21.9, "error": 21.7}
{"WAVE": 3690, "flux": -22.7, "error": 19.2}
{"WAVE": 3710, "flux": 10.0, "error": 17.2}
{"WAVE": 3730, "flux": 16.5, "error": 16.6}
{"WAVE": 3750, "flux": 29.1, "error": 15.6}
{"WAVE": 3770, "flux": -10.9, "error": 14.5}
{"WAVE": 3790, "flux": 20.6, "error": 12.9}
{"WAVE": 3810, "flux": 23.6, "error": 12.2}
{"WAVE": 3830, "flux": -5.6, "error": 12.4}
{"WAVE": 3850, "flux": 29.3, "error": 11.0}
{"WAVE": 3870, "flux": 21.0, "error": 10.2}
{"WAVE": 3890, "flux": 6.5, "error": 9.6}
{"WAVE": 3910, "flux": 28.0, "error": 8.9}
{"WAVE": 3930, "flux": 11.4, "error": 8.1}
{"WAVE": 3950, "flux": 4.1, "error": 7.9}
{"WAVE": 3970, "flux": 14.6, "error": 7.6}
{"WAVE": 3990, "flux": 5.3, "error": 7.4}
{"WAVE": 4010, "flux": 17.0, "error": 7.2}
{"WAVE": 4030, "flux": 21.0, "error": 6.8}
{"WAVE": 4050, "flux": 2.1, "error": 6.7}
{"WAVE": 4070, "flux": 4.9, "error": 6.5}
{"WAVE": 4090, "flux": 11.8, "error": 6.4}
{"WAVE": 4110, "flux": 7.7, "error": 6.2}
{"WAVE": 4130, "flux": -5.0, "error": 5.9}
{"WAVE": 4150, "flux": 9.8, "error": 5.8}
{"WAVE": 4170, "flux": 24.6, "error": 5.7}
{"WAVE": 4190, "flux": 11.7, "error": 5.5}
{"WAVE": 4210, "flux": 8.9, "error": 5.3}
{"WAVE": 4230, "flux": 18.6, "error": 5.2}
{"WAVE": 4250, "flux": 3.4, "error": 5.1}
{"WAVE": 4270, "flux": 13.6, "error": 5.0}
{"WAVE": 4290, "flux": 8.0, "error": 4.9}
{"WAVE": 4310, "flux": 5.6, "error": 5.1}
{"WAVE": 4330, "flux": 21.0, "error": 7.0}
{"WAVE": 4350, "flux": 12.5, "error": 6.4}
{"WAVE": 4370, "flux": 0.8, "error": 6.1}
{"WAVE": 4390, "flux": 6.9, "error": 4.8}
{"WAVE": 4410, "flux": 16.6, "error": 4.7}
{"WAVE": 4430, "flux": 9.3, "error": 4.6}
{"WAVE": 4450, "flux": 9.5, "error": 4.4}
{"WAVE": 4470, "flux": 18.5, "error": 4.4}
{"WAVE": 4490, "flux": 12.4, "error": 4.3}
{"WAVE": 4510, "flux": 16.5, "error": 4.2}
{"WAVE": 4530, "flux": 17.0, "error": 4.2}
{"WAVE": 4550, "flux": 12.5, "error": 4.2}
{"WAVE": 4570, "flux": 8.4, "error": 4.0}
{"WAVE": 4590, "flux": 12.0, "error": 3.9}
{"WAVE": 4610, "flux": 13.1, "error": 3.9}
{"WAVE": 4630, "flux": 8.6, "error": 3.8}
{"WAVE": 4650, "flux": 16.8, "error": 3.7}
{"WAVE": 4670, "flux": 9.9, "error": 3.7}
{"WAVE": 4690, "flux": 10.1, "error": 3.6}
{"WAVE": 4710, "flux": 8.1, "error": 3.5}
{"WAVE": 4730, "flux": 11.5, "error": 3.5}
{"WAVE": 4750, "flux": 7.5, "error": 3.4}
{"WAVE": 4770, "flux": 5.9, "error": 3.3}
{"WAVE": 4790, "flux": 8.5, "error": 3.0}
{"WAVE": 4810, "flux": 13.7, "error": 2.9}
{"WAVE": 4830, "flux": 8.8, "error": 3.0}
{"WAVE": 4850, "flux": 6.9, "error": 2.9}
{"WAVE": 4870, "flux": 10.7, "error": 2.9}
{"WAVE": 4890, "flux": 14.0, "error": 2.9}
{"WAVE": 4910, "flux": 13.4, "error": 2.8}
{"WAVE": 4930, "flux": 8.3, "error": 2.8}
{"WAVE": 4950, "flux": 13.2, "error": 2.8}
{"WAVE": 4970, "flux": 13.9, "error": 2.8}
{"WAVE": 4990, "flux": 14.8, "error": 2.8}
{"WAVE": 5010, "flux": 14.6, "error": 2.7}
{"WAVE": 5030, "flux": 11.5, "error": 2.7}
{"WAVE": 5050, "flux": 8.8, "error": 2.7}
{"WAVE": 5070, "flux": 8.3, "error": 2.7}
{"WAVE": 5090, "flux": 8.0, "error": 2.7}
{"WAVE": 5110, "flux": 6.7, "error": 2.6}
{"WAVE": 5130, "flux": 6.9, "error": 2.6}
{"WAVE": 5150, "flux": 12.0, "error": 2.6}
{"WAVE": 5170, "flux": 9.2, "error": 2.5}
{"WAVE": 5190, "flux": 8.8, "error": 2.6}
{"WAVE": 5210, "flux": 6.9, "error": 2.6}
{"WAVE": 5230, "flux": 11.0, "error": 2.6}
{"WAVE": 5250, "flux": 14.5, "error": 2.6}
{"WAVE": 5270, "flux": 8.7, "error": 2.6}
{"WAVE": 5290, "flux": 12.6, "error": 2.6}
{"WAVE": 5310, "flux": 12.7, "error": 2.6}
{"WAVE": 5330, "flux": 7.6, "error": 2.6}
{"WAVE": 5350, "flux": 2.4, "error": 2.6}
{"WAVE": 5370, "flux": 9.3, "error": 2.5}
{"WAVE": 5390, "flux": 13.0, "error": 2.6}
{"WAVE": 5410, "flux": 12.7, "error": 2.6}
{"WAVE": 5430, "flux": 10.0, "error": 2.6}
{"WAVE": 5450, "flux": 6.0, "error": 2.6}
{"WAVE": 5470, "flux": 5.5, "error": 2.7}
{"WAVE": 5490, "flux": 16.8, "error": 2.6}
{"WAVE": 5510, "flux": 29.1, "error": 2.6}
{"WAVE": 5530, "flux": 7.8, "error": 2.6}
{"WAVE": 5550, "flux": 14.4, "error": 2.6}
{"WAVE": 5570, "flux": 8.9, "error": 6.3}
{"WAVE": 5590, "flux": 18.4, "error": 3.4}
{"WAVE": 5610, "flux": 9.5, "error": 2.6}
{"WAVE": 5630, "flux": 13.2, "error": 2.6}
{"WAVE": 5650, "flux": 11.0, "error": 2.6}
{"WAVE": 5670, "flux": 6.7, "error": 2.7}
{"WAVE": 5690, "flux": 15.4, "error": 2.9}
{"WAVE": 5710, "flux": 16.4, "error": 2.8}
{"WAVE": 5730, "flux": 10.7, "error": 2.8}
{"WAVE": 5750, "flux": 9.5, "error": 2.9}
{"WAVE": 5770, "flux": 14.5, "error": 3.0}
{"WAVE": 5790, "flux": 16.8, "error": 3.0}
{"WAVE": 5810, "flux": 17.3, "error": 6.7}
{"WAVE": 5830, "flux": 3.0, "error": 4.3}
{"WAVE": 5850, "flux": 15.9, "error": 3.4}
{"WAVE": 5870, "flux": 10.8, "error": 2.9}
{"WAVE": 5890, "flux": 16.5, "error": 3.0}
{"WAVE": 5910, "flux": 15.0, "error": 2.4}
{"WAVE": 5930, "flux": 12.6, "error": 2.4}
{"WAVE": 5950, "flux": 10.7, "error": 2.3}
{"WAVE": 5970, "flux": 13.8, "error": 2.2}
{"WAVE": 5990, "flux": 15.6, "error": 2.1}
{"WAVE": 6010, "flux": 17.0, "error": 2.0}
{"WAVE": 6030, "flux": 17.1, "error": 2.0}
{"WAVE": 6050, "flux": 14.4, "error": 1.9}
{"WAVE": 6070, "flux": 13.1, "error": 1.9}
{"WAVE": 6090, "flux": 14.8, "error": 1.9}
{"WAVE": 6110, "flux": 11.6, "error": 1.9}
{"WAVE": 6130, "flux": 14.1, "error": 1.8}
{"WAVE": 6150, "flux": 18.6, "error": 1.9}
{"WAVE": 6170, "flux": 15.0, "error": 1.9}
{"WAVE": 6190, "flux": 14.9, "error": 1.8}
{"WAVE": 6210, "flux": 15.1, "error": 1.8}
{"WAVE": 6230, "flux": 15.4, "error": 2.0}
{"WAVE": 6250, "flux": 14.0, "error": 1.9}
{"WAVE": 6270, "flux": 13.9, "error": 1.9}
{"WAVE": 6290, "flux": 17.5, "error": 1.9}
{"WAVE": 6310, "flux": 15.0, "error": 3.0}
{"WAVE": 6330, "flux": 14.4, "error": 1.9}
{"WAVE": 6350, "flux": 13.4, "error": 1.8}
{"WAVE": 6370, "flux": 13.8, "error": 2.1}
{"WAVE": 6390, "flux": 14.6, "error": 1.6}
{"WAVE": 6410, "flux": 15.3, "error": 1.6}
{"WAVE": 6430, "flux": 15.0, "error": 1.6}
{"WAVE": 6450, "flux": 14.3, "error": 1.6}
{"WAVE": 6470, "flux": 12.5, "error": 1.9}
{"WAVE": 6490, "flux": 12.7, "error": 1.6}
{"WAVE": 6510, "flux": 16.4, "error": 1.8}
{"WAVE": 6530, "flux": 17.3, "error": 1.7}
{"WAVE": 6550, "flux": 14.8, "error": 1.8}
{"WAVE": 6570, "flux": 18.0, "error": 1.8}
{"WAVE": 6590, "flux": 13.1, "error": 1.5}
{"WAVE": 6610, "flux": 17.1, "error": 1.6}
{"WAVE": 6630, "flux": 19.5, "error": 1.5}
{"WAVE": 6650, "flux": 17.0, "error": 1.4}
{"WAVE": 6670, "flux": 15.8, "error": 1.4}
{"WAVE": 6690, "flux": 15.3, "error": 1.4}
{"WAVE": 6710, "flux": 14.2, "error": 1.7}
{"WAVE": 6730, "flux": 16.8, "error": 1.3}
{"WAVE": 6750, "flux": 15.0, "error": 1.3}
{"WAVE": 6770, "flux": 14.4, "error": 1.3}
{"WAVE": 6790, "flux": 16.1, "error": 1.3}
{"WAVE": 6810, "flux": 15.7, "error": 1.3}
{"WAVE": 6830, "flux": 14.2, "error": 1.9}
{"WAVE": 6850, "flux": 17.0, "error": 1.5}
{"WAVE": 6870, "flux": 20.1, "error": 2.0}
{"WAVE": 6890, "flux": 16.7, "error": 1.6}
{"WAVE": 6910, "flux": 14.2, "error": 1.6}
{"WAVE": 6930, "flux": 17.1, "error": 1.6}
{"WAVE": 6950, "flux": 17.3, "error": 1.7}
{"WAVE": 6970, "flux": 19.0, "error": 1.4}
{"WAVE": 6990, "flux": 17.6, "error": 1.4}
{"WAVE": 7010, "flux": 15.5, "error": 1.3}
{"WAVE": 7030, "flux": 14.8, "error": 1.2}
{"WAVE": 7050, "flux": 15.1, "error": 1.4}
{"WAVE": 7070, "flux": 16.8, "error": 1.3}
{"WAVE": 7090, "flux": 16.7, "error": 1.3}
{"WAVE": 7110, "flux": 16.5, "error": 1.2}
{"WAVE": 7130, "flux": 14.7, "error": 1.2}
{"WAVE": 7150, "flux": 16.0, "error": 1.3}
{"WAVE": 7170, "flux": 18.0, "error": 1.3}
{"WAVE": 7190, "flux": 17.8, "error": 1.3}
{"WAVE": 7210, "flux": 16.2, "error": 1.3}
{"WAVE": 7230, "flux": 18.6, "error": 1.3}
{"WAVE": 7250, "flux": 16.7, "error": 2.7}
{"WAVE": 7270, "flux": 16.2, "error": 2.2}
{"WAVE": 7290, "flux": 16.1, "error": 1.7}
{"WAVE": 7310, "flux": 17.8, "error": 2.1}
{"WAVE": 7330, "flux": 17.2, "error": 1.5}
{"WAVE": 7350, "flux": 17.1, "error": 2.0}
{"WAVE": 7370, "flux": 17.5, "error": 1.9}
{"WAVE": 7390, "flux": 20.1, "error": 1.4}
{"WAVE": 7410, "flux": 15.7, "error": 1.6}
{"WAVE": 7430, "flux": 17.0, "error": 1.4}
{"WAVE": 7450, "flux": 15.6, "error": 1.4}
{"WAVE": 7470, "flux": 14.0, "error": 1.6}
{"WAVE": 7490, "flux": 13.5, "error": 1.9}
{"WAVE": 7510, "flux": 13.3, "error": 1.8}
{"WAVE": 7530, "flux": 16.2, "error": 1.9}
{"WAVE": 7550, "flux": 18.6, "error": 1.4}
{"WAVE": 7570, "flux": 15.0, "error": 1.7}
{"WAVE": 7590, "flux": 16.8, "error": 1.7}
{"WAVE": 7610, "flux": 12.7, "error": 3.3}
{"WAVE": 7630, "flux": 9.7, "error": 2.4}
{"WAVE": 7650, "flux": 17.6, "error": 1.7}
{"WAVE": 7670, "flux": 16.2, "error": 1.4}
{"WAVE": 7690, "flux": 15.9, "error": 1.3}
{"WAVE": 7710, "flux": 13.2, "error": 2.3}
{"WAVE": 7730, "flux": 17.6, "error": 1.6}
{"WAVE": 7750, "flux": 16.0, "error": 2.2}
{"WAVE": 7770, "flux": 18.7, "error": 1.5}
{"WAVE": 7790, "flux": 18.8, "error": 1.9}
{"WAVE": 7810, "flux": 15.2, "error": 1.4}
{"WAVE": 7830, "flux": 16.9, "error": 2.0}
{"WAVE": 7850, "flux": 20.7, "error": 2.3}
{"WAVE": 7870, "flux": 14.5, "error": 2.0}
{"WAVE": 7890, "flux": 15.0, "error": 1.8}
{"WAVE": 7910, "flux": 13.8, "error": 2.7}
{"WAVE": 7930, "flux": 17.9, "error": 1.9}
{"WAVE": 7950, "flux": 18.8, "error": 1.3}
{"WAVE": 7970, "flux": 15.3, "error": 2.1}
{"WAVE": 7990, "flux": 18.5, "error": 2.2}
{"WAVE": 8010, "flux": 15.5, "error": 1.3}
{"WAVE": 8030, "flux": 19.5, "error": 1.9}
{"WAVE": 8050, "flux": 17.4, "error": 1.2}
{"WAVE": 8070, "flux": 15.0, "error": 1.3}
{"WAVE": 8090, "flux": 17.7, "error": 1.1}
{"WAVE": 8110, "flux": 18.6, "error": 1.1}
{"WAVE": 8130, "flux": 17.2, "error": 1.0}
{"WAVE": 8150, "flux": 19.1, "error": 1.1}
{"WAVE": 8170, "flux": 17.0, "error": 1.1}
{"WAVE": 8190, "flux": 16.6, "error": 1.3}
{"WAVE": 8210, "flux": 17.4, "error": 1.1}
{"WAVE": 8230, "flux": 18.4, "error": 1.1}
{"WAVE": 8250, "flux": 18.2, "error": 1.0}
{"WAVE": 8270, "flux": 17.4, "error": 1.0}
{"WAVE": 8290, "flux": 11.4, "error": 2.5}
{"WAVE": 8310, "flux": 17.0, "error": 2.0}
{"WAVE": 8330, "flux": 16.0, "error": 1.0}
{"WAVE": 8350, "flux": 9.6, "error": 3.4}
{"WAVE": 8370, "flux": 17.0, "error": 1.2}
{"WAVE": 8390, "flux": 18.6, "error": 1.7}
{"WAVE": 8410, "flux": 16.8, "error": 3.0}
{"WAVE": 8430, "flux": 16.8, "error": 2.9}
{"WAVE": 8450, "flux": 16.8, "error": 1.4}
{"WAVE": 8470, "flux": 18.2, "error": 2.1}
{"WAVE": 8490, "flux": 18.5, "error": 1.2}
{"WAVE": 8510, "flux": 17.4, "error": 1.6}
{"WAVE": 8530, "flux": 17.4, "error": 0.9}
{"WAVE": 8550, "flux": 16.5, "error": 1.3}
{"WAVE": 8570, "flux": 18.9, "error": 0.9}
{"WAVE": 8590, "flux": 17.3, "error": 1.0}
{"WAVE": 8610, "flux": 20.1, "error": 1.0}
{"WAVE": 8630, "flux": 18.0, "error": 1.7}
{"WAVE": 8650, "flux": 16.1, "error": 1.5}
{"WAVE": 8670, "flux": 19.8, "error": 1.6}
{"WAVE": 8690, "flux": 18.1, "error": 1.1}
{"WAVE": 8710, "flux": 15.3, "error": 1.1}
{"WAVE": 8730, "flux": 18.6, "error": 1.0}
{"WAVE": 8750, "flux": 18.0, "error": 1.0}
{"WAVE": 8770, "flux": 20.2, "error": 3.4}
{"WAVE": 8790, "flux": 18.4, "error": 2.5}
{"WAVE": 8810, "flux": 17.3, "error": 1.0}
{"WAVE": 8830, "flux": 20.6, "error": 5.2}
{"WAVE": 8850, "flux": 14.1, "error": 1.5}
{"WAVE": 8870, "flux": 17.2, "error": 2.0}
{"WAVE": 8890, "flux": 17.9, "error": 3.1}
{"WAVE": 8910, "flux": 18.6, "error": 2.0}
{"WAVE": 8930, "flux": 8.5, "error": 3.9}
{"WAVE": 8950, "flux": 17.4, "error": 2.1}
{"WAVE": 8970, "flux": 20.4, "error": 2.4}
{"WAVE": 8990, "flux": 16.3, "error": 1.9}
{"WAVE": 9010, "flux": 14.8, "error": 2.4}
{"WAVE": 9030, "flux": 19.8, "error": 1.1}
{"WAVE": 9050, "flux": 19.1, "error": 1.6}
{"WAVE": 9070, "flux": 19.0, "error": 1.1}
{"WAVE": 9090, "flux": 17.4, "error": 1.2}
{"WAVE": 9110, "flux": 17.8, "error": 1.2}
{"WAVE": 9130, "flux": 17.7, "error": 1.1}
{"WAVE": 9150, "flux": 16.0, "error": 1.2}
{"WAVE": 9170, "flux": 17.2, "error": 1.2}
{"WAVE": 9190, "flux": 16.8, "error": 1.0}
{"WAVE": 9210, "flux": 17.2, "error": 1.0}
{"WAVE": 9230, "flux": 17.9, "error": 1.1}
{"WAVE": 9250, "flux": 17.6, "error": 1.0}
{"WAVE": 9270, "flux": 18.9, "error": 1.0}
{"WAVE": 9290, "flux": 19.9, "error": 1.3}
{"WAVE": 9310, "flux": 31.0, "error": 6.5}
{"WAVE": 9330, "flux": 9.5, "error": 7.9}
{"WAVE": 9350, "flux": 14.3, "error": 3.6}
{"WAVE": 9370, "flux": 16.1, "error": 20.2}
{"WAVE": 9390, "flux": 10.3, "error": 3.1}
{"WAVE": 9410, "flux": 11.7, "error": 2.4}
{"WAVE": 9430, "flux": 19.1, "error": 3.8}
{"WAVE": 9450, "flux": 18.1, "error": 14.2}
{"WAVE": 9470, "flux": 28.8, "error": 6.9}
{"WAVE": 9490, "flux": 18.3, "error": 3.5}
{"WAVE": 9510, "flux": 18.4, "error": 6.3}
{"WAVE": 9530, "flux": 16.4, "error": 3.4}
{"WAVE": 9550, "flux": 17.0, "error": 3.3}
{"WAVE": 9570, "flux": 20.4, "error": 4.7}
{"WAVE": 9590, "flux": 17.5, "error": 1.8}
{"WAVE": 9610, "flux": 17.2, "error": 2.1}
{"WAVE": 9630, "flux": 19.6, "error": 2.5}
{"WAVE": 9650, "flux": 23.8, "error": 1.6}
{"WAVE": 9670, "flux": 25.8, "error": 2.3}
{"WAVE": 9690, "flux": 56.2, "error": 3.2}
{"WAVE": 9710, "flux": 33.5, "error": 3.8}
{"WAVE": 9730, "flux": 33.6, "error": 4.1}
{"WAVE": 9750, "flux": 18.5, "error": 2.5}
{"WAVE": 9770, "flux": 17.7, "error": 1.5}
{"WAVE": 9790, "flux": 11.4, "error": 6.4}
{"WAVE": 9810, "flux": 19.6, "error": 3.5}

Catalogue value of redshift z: 0.476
